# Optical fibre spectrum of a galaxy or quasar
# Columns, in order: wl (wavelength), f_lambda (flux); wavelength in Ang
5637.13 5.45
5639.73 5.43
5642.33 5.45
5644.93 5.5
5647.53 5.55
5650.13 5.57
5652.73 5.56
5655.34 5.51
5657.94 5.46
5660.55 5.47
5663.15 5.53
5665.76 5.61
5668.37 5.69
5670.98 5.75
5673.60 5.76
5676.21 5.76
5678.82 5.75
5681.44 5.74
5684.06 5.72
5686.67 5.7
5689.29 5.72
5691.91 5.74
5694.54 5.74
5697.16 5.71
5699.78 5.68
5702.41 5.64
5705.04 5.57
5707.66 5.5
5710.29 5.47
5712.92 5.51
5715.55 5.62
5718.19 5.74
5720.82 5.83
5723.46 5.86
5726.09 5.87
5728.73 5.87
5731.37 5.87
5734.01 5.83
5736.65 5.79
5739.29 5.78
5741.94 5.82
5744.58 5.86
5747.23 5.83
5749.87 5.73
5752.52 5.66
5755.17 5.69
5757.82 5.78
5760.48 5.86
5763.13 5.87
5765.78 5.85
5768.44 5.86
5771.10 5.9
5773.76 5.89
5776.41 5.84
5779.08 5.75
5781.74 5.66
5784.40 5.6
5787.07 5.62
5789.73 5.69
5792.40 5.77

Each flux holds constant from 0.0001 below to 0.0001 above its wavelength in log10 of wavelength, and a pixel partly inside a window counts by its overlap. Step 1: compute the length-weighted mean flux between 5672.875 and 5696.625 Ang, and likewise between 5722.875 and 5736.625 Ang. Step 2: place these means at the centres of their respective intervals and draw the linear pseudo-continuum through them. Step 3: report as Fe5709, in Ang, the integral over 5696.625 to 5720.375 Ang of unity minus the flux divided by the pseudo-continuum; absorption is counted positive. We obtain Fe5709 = 0.8 Ang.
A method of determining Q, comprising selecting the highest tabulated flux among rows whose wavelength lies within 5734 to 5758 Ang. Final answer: 5.86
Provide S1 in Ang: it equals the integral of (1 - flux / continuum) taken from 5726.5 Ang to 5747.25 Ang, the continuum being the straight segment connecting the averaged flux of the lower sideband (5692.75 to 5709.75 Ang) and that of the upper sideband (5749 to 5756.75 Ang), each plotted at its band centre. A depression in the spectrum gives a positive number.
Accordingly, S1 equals -0.6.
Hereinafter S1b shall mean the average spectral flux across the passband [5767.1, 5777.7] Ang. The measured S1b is 5.87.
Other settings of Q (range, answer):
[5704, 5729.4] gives 5.87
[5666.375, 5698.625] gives 5.76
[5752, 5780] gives 5.9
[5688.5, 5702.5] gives 5.74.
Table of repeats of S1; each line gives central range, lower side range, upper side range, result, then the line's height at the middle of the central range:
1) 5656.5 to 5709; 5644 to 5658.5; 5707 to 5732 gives -0.44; 5.62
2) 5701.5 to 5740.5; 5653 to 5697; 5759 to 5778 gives 0.30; 5.76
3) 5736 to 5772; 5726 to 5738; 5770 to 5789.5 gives -0.04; 5.8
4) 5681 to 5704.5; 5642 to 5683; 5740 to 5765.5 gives -0.14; 5.67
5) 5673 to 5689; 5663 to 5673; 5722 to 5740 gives -0.11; 5.7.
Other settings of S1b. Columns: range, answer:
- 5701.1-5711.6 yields 5.55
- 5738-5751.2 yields 5.8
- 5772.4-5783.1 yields 5.79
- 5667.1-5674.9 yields 5.73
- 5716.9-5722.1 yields 5.79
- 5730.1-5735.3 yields 5.85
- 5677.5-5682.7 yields 5.75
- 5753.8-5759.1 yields 5.73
